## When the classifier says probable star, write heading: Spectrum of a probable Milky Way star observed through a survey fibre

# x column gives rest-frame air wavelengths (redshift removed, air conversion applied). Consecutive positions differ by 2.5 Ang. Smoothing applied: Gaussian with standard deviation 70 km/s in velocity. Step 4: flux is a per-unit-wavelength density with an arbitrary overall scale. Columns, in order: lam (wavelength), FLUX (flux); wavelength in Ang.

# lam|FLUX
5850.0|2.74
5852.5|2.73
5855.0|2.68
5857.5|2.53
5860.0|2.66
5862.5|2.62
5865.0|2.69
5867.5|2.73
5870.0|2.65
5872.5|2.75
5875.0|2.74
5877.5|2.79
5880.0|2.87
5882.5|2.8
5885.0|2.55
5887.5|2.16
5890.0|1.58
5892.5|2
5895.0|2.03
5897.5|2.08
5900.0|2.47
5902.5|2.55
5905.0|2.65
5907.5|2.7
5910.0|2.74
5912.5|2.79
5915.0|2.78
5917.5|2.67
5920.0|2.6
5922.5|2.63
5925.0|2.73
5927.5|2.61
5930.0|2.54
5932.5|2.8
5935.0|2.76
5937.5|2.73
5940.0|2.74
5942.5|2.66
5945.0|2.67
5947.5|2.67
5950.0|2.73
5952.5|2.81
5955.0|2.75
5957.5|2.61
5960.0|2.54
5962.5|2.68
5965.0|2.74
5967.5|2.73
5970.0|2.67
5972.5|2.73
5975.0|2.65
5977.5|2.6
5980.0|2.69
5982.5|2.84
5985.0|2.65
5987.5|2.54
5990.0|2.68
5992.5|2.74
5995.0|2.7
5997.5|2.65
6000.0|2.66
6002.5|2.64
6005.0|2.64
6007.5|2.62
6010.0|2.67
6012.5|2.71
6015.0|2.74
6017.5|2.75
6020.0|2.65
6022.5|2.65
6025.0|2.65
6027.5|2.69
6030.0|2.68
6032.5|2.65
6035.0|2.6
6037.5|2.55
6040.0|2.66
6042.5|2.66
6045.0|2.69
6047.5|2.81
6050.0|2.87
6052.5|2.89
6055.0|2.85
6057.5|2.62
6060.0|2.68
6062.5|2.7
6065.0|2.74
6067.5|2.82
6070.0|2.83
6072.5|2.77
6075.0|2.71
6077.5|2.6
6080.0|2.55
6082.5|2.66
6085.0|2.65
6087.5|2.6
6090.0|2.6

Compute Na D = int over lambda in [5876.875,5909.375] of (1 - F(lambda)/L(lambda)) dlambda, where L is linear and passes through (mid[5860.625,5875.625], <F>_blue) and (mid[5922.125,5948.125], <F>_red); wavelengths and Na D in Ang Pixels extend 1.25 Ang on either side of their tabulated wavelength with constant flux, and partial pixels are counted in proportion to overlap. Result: 3.5 Ang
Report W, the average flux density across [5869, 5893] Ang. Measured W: 2.5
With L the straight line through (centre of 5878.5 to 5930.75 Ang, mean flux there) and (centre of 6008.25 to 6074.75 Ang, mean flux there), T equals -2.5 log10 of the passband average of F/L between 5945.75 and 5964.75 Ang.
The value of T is -0.04 mag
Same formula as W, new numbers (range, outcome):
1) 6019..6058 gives 2.7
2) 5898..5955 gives 2.68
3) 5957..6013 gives 2.67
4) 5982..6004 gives 2.67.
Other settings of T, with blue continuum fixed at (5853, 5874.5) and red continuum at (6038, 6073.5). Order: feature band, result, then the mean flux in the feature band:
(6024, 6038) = 0.04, 2.64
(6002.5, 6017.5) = 0.02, 2.68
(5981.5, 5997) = 0.01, 2.69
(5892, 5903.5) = 0.20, 2.23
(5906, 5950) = 0.00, 2.7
